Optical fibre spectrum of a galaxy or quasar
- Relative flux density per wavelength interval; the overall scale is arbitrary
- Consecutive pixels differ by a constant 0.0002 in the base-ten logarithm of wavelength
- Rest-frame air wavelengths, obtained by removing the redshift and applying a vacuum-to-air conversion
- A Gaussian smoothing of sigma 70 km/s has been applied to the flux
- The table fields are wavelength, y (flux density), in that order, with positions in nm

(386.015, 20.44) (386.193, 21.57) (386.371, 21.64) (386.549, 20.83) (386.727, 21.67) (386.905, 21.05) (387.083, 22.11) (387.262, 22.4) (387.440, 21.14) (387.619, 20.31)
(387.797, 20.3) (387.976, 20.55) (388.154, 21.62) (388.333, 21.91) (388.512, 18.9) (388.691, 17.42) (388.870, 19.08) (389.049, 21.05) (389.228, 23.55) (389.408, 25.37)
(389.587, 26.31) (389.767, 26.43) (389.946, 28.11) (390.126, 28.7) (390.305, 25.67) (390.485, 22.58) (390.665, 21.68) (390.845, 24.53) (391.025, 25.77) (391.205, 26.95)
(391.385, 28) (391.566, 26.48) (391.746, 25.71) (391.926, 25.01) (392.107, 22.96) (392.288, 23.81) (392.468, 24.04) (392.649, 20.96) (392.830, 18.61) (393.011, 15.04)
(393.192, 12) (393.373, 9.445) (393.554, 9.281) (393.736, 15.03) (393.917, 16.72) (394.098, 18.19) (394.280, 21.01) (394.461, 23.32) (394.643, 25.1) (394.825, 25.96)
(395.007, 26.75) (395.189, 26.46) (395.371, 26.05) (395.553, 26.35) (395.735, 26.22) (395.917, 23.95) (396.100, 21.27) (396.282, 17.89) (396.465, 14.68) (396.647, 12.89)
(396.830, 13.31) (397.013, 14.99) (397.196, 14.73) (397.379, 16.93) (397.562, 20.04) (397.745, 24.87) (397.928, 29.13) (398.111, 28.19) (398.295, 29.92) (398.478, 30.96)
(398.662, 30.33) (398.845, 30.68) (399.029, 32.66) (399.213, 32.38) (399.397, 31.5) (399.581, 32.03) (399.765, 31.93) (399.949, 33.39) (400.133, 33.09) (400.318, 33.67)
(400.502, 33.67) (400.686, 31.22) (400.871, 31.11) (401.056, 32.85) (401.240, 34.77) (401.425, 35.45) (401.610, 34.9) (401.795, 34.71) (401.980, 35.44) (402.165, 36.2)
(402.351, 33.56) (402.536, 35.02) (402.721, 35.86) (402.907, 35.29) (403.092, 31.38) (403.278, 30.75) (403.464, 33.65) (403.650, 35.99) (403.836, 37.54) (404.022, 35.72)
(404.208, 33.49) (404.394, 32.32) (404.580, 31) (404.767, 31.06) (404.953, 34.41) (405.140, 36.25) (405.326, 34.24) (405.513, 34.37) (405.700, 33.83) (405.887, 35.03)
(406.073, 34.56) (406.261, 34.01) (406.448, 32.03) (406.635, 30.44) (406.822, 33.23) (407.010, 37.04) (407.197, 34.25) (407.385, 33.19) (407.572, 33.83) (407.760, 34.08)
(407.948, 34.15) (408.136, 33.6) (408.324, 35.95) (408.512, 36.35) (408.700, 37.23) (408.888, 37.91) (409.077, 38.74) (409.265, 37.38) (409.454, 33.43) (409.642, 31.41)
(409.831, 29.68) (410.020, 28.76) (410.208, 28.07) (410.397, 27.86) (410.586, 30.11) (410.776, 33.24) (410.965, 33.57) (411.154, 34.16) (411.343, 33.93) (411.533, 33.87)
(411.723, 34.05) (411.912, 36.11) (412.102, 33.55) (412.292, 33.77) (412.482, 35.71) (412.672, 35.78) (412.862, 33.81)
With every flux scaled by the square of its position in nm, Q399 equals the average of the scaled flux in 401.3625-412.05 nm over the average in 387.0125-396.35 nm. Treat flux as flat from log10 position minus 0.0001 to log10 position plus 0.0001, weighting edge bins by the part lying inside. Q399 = 1.6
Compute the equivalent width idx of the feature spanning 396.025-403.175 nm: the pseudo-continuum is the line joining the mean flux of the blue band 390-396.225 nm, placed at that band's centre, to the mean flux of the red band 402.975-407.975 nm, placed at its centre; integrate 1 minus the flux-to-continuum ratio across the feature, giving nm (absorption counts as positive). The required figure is -0.050 nm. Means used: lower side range 22.3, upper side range 33.8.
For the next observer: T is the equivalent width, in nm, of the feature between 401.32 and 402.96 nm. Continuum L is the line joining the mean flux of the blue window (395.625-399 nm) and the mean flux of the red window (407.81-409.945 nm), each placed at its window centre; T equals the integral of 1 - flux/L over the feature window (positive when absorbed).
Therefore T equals -0.44 nm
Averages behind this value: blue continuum 22.5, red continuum 35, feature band 35.1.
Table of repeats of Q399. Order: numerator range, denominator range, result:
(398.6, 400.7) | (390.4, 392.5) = 1.36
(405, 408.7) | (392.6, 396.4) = 1.80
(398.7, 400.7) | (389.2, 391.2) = 1.34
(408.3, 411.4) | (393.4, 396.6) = 1.70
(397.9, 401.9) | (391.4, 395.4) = 1.60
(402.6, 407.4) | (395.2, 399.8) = 1.43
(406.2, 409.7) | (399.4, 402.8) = 1.06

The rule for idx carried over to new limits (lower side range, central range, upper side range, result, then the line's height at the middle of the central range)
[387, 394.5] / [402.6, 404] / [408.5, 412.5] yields -0.25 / 29.2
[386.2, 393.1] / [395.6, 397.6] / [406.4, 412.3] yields 0.64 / 26.6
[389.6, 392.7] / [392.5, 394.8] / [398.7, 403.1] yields 0.83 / 27.3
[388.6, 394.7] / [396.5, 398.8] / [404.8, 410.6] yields 0.37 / 26.3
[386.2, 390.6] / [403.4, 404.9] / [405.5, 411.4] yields -0.13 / 31.2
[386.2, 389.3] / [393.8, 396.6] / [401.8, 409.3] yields 0.44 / 26.6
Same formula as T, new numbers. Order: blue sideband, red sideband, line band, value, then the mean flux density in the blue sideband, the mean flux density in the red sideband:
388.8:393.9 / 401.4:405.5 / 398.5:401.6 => -0.17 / 22.1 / 34.3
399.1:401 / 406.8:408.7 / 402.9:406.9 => 0.03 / 32.4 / 34.7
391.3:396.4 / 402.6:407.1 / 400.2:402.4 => -0.30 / 21.4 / 33.9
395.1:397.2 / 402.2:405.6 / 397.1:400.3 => -0.47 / 20.1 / 34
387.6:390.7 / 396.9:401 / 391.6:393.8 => 0.54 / 22.8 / 28.5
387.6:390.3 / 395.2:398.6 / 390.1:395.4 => 0.12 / 22.8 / 22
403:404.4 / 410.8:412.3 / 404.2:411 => 0.10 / 33.9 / 34.1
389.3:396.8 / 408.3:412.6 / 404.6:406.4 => -0.21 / 22.1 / 33.7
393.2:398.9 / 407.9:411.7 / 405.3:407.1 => -0.21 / 21.4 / 33.5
